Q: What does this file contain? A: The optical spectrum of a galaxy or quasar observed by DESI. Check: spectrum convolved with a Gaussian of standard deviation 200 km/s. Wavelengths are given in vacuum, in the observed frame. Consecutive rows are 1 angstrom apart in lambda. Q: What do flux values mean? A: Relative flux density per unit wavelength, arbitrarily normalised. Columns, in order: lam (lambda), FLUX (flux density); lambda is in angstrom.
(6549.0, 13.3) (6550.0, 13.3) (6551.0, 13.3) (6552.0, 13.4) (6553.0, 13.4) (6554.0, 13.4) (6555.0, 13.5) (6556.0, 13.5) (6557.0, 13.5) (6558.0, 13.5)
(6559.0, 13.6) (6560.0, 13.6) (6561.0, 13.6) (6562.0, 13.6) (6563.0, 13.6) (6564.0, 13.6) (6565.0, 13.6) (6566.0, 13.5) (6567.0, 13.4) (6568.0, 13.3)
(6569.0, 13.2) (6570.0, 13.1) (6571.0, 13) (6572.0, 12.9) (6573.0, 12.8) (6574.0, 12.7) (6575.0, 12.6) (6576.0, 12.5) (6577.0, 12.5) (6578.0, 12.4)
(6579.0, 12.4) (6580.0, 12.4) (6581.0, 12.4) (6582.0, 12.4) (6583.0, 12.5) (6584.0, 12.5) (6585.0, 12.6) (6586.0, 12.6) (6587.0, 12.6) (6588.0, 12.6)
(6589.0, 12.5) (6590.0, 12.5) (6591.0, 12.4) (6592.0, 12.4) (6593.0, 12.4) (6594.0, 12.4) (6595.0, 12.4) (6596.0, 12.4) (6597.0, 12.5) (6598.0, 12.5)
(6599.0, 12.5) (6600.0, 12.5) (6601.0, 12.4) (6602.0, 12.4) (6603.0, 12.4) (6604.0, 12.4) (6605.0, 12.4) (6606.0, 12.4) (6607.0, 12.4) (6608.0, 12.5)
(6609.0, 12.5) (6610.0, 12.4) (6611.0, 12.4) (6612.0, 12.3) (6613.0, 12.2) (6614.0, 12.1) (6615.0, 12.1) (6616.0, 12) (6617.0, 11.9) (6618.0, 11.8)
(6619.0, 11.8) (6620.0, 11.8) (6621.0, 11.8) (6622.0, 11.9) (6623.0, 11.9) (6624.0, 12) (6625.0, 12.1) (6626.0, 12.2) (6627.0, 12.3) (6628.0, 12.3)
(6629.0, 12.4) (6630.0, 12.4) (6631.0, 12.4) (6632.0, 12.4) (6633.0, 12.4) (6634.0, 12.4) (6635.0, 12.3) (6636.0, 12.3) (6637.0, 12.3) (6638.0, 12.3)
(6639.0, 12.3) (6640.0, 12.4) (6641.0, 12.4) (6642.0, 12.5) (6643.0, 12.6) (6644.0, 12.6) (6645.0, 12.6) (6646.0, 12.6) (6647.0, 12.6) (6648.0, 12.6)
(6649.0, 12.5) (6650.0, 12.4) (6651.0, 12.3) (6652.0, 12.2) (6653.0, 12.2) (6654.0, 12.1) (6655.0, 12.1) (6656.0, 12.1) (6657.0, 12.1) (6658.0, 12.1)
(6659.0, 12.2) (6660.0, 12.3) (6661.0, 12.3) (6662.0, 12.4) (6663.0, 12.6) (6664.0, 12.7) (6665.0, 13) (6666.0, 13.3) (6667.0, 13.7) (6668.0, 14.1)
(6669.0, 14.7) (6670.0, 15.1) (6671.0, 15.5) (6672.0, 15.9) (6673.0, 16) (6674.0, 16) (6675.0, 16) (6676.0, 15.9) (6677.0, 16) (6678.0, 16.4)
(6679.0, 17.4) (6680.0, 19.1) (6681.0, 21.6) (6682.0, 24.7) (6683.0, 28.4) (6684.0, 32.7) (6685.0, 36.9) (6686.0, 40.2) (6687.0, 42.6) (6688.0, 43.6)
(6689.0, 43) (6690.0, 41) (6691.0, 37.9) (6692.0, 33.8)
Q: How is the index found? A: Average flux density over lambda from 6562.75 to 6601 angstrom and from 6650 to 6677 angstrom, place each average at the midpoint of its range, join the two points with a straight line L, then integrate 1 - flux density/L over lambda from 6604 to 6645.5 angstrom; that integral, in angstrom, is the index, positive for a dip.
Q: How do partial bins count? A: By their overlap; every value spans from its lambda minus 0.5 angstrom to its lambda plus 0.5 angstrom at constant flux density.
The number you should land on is 2.8 angstrom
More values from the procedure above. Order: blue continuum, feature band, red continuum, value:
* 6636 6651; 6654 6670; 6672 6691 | 5.5 angstrom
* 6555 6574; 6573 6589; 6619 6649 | 0.7 angstrom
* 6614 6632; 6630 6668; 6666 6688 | 9.3 angstrom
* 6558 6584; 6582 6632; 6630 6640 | 1.3 angstrom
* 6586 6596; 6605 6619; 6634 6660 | 0.2 angstrom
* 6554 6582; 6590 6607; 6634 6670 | 0.7 angstrom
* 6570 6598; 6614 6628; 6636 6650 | 0.6 angstrom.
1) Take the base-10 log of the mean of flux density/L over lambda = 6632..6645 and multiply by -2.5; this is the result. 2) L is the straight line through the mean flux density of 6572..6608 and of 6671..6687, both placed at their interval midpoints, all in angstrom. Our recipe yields 0.40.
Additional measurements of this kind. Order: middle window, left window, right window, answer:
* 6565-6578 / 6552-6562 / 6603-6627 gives 0.02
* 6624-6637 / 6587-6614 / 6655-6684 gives 0.13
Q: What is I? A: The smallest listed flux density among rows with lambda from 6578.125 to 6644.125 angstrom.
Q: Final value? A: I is 11.8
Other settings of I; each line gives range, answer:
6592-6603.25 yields 12.4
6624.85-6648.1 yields 12.1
